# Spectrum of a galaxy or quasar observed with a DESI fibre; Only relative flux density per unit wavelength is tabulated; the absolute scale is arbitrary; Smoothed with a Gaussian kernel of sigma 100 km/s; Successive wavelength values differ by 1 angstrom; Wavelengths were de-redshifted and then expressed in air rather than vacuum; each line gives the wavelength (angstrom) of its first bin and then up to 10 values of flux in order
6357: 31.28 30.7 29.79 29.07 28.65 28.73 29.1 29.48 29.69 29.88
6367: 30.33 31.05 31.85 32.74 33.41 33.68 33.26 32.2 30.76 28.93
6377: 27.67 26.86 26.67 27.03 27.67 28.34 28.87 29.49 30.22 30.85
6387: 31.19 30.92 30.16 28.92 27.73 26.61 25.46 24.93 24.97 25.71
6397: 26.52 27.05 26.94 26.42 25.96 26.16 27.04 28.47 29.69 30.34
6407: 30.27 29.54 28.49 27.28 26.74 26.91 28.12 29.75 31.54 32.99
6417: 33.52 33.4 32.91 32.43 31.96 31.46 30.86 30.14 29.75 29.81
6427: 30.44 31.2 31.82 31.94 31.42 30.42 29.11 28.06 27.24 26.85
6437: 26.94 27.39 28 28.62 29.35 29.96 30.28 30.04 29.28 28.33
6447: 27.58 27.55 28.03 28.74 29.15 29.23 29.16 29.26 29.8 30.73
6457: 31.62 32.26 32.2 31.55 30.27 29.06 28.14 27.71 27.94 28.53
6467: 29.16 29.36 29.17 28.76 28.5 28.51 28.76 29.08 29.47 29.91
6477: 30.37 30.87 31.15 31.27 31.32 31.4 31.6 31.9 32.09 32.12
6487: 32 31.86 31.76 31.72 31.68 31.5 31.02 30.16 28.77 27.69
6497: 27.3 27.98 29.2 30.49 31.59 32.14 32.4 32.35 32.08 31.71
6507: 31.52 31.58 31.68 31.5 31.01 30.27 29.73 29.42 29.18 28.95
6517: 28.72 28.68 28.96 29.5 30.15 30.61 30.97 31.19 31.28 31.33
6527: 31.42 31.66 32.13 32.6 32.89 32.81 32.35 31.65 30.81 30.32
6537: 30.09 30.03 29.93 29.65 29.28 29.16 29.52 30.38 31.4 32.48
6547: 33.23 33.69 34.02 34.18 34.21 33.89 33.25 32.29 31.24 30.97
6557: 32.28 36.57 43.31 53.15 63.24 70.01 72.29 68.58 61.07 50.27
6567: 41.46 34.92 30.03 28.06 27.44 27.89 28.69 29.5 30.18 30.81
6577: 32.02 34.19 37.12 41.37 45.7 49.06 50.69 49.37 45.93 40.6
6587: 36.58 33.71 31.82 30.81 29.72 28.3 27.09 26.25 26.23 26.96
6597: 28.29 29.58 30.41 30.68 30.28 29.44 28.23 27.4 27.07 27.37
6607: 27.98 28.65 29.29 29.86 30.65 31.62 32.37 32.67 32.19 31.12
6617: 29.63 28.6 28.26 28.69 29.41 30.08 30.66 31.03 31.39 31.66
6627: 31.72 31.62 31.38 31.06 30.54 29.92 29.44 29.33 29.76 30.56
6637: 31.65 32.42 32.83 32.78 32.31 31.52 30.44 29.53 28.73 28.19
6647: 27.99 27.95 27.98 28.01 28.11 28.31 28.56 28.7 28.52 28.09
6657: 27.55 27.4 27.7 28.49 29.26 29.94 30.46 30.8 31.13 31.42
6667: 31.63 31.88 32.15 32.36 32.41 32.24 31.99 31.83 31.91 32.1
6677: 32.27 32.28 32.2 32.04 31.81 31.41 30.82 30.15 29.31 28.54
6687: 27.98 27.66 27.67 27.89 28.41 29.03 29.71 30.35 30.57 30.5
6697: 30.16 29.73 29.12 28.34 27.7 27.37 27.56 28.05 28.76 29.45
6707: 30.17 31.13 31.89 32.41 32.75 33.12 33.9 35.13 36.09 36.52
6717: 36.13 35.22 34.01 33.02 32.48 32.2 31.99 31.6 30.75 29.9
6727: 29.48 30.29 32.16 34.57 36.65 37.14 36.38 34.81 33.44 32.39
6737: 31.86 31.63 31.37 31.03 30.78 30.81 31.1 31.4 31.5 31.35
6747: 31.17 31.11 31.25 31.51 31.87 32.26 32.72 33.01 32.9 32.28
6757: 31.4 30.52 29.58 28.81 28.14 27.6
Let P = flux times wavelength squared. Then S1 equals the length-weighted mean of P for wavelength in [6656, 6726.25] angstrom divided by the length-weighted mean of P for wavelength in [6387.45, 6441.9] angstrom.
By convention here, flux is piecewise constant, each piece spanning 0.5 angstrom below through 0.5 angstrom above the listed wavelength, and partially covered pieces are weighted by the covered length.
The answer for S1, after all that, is 1.2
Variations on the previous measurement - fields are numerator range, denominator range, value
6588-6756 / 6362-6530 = 1.10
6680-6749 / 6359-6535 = 1.14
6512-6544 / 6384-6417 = 1.12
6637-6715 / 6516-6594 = 0.88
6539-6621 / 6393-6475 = 1.25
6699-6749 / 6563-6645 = 1.00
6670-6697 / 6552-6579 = 0.78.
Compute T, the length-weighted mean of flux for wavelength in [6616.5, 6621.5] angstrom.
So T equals 28.9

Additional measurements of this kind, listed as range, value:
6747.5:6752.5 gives 31.6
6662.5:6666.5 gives 31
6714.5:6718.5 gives 36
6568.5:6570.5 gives 29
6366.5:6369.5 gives 31.1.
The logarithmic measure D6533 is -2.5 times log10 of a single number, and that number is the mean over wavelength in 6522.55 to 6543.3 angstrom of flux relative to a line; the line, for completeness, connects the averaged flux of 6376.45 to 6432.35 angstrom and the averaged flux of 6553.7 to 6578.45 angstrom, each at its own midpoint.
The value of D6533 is 0.23 mag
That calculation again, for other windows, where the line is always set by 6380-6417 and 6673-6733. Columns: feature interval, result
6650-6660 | 0.10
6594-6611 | 0.06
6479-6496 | -0.07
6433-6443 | 0.02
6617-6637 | 0.01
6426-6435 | -0.06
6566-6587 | -0.23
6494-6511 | -0.05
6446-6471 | -0.02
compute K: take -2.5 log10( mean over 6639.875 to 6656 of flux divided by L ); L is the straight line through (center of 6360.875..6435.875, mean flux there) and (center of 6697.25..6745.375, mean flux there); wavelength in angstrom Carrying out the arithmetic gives 0.08 mag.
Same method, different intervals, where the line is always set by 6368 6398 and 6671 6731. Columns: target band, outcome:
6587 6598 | 0.04 mag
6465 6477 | 0.02 mag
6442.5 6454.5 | 0.02 mag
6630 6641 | -0.01 mag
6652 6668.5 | 0.05 mag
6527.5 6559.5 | -0.07 mag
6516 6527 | -0.01 mag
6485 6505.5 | -0.04 mag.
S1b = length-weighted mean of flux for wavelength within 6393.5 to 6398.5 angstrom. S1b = 25.8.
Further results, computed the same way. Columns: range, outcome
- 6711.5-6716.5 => 35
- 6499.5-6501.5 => 31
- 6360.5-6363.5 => 28.8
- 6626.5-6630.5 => 31.4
